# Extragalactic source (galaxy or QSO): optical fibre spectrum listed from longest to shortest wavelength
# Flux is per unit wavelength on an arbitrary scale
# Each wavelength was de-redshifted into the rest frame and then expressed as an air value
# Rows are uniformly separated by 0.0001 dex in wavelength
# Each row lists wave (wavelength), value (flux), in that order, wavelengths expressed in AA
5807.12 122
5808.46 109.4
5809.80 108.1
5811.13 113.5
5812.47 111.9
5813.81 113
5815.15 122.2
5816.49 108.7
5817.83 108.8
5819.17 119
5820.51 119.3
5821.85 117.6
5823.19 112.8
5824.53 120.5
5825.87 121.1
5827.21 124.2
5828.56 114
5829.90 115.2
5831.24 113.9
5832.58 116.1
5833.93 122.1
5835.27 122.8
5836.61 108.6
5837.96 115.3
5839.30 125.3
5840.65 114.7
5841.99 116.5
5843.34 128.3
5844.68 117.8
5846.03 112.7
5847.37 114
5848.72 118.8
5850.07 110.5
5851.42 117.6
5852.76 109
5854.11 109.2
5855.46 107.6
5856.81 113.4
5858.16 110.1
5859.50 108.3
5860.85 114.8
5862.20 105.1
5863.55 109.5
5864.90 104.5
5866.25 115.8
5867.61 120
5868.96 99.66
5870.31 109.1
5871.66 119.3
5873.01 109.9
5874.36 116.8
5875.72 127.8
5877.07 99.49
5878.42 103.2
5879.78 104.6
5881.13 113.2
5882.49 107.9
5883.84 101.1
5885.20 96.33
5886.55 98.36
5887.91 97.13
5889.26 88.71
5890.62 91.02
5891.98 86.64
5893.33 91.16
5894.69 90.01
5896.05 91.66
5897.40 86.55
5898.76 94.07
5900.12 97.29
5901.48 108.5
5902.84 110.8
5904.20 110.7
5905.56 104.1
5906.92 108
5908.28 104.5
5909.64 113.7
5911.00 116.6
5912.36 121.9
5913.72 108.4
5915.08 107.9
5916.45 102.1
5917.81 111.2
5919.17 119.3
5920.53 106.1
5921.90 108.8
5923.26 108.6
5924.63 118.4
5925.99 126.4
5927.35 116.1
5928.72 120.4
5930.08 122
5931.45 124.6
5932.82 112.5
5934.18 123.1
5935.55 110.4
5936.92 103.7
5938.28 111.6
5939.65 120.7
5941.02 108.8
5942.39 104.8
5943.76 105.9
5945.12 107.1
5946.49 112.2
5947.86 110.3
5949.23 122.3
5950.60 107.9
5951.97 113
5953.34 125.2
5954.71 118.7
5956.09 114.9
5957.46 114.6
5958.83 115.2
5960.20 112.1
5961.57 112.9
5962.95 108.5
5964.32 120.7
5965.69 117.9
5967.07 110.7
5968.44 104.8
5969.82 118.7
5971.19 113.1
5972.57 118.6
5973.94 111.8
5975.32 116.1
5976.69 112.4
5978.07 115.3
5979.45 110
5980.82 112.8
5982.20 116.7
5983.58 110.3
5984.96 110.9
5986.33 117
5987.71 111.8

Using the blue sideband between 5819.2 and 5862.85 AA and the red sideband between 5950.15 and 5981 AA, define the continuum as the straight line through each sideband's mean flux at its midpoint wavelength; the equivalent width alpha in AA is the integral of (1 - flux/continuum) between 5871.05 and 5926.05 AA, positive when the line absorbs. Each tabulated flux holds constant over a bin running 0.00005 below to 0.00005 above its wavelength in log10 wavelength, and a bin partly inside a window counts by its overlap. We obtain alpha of 4.6 AA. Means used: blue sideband 116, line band 105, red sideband 114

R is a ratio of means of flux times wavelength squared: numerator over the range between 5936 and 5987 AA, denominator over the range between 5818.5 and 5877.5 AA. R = 1.02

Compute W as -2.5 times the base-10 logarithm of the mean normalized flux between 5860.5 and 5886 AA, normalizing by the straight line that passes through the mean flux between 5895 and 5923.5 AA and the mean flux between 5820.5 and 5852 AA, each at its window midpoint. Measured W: 0.03 mag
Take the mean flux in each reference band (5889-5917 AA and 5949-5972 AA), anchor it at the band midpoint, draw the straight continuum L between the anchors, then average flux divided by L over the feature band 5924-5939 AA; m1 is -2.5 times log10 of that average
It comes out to -0.09 mag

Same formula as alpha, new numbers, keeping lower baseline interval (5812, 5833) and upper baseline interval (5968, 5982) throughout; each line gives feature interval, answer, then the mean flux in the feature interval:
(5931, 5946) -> 0.3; 112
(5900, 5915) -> 0.6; 110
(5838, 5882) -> 1.1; 113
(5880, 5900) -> 3.4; 95.6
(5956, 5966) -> -0.1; 115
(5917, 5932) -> -0.2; 116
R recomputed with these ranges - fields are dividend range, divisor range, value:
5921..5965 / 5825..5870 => 1.03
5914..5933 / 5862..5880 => 1.05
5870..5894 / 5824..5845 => 0.89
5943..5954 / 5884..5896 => 1.24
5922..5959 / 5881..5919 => 1.14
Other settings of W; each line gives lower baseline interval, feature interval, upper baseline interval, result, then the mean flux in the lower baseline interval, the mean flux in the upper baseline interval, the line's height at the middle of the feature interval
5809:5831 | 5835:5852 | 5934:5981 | -0.017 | 116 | 113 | 115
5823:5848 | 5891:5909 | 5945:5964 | 0.174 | 118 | 114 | 116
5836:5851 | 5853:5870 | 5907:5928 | 0.056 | 117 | 113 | 116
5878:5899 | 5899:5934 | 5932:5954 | -0.076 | 96.3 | 113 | 105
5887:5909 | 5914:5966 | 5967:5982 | -0.075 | 97.6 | 113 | 106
